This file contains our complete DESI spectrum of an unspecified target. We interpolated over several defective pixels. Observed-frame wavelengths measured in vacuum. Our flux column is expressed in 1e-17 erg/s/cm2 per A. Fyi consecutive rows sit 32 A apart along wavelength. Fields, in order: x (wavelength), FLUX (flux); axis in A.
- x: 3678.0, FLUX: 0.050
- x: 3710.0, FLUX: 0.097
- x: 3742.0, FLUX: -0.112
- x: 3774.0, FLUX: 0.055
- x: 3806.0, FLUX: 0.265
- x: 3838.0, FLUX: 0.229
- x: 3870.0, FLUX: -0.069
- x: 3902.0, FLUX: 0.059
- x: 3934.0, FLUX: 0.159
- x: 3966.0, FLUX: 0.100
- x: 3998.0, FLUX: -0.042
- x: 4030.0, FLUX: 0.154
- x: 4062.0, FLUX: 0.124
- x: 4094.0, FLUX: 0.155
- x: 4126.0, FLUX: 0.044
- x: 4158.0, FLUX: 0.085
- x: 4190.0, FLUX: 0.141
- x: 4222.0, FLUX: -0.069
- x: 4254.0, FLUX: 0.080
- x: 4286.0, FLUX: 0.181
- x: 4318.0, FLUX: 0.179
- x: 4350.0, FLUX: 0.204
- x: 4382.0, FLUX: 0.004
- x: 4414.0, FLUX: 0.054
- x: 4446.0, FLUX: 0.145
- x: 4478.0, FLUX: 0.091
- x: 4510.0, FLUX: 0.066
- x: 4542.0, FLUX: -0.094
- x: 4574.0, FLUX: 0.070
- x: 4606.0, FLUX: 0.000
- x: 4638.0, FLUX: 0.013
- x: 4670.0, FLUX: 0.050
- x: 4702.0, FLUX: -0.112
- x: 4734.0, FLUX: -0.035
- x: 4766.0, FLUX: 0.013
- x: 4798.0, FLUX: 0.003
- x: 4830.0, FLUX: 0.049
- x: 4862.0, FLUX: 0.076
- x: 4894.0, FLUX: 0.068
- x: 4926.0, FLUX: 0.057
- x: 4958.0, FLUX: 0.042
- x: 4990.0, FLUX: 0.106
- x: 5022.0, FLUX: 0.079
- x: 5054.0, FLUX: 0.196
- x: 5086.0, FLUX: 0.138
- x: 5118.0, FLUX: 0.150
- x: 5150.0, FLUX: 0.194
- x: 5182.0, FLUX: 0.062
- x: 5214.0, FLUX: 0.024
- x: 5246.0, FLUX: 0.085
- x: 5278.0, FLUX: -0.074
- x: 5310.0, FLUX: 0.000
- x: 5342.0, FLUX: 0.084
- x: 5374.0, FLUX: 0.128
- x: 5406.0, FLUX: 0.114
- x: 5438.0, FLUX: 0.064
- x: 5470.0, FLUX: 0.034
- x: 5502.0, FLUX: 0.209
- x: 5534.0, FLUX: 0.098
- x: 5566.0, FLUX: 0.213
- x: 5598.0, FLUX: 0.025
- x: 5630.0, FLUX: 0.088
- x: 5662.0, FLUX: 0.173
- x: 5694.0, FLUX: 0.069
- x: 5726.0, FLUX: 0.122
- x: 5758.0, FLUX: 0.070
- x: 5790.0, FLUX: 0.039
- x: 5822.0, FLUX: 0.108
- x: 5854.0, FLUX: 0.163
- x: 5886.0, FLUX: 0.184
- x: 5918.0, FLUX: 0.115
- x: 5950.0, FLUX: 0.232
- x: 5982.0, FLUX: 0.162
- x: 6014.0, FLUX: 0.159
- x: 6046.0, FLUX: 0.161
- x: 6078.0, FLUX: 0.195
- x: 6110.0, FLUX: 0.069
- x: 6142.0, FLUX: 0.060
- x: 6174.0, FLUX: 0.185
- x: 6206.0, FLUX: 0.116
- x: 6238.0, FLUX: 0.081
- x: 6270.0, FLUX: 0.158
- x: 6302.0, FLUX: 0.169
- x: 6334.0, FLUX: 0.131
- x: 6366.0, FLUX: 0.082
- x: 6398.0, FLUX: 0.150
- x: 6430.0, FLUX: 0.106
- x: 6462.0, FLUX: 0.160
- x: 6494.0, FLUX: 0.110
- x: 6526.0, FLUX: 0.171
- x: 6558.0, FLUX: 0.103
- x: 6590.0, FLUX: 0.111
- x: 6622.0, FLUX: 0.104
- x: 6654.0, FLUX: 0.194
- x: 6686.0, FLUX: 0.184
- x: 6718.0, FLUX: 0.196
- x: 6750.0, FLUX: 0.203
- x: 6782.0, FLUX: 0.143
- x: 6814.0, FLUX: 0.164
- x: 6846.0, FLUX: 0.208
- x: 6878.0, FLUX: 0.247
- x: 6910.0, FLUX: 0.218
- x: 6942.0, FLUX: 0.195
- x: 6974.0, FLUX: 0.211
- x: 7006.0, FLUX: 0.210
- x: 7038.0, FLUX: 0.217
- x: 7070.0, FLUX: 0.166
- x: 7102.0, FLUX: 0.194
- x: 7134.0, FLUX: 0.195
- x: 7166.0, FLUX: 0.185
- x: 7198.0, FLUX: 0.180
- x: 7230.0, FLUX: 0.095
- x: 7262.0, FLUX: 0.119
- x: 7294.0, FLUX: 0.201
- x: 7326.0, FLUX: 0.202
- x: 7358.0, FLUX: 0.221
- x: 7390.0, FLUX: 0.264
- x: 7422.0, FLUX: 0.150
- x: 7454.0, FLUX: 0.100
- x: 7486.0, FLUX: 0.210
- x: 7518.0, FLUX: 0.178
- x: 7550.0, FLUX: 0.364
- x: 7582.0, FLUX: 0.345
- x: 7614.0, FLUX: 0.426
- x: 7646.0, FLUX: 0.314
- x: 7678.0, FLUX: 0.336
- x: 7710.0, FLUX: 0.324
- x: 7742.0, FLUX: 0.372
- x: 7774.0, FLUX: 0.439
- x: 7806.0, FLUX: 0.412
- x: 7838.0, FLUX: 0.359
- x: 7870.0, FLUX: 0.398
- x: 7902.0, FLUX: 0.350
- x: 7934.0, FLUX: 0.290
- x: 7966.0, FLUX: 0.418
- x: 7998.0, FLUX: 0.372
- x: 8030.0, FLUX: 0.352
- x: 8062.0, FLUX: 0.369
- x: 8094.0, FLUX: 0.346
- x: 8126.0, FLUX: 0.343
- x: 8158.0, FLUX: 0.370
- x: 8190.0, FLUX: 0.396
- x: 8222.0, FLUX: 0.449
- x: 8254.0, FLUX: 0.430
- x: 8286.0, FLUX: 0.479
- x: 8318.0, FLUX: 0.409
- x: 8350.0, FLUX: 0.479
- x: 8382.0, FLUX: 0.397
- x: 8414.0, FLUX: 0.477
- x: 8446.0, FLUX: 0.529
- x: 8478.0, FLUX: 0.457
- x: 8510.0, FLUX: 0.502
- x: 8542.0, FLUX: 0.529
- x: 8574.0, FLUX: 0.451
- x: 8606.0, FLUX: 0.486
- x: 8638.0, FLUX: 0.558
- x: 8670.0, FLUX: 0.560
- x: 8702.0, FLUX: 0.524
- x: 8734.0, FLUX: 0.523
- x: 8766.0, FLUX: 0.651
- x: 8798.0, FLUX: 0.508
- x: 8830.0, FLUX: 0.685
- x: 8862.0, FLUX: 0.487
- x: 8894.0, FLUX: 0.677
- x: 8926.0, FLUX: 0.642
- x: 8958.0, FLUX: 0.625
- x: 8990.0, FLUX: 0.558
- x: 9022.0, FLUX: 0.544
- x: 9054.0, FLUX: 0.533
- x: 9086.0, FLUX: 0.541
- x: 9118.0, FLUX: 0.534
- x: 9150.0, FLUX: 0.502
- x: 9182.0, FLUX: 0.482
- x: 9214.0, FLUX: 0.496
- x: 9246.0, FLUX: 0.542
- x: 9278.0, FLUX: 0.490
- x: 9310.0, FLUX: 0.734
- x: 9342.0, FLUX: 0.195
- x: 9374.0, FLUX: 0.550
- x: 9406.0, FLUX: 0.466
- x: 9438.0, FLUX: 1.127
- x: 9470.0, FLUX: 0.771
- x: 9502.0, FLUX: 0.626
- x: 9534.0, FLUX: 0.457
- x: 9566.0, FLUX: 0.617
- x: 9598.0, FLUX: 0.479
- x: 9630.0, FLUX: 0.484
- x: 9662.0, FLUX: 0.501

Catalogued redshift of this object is 0.89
